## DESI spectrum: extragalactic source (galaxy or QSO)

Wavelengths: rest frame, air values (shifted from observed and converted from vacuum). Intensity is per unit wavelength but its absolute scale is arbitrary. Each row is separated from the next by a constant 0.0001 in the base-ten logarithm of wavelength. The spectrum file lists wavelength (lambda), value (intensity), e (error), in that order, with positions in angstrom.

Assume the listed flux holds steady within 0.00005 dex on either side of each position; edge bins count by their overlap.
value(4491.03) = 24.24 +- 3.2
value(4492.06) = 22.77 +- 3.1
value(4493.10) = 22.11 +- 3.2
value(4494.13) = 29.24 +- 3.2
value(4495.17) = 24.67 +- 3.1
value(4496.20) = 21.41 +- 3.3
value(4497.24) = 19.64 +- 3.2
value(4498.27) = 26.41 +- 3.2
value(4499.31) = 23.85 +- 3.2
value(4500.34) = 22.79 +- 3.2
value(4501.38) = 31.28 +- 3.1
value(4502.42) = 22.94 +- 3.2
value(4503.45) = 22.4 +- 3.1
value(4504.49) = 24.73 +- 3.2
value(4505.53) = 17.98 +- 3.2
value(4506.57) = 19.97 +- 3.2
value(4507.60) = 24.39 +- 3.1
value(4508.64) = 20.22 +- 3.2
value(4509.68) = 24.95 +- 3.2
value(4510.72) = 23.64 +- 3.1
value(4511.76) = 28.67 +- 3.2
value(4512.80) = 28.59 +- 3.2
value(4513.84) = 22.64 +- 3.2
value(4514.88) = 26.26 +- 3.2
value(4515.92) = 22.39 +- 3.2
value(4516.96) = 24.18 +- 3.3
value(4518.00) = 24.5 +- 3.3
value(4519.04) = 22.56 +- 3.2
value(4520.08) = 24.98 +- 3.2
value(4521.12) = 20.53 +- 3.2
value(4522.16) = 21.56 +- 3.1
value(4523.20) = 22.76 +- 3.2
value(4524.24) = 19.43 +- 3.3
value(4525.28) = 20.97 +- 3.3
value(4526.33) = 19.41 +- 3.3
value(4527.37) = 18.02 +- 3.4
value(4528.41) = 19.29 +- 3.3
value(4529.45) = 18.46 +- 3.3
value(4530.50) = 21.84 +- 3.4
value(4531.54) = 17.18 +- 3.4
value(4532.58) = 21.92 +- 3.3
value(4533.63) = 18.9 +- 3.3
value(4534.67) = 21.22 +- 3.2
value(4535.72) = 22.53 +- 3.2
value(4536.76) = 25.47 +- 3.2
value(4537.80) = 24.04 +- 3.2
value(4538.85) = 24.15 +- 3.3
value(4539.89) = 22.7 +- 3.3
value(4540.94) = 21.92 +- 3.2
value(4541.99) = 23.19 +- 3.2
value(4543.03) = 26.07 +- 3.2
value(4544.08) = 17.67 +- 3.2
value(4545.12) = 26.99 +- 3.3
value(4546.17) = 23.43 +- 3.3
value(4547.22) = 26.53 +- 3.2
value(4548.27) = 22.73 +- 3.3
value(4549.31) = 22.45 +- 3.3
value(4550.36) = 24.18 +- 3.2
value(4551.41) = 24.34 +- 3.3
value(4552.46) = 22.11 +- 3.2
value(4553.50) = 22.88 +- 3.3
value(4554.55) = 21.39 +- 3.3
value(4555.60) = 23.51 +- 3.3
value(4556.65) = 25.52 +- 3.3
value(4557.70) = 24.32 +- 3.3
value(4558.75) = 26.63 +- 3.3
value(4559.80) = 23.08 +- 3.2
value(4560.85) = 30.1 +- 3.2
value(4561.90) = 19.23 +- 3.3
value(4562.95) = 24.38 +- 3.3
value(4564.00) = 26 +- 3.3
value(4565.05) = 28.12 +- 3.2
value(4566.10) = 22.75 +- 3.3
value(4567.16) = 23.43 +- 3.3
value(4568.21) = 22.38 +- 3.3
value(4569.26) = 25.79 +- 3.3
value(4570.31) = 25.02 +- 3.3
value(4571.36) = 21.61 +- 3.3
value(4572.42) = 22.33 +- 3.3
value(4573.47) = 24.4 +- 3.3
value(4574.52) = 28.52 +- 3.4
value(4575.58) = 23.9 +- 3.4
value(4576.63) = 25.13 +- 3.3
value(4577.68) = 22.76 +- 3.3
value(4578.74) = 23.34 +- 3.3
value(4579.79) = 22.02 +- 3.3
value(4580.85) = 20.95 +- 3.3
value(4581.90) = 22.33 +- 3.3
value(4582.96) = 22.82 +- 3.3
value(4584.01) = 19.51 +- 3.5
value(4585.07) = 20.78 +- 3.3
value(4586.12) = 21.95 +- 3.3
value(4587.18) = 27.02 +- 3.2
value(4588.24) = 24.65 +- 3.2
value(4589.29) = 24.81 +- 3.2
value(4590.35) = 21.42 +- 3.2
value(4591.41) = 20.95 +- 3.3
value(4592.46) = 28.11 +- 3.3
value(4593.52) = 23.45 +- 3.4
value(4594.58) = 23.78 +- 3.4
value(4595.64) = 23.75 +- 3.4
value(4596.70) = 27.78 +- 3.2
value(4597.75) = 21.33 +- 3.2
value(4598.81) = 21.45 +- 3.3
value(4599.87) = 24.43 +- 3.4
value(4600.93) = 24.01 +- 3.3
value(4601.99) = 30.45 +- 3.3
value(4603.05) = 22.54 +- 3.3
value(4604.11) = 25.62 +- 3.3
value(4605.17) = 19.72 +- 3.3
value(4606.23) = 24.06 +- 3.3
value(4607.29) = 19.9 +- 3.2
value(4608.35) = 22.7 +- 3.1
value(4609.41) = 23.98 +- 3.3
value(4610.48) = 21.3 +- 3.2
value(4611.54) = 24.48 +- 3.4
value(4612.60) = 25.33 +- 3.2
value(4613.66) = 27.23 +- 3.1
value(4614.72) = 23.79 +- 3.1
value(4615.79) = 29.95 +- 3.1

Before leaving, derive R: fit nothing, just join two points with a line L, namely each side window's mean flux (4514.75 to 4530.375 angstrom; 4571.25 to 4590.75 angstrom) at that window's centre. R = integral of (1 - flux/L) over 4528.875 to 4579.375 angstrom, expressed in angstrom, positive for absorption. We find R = -2.2 angstrom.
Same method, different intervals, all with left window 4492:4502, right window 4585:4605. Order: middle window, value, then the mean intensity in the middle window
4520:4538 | 2.6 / 20.9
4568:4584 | 0.5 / 23.5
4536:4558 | 0.6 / 23.6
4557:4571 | -0.3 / 24.7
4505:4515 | 0.3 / 23.6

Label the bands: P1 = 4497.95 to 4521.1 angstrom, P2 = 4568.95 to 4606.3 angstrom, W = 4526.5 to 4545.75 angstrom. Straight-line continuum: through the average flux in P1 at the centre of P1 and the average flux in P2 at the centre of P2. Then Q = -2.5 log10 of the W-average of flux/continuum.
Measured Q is 0.103 mag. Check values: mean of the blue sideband 24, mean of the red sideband 23.7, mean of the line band 21.7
